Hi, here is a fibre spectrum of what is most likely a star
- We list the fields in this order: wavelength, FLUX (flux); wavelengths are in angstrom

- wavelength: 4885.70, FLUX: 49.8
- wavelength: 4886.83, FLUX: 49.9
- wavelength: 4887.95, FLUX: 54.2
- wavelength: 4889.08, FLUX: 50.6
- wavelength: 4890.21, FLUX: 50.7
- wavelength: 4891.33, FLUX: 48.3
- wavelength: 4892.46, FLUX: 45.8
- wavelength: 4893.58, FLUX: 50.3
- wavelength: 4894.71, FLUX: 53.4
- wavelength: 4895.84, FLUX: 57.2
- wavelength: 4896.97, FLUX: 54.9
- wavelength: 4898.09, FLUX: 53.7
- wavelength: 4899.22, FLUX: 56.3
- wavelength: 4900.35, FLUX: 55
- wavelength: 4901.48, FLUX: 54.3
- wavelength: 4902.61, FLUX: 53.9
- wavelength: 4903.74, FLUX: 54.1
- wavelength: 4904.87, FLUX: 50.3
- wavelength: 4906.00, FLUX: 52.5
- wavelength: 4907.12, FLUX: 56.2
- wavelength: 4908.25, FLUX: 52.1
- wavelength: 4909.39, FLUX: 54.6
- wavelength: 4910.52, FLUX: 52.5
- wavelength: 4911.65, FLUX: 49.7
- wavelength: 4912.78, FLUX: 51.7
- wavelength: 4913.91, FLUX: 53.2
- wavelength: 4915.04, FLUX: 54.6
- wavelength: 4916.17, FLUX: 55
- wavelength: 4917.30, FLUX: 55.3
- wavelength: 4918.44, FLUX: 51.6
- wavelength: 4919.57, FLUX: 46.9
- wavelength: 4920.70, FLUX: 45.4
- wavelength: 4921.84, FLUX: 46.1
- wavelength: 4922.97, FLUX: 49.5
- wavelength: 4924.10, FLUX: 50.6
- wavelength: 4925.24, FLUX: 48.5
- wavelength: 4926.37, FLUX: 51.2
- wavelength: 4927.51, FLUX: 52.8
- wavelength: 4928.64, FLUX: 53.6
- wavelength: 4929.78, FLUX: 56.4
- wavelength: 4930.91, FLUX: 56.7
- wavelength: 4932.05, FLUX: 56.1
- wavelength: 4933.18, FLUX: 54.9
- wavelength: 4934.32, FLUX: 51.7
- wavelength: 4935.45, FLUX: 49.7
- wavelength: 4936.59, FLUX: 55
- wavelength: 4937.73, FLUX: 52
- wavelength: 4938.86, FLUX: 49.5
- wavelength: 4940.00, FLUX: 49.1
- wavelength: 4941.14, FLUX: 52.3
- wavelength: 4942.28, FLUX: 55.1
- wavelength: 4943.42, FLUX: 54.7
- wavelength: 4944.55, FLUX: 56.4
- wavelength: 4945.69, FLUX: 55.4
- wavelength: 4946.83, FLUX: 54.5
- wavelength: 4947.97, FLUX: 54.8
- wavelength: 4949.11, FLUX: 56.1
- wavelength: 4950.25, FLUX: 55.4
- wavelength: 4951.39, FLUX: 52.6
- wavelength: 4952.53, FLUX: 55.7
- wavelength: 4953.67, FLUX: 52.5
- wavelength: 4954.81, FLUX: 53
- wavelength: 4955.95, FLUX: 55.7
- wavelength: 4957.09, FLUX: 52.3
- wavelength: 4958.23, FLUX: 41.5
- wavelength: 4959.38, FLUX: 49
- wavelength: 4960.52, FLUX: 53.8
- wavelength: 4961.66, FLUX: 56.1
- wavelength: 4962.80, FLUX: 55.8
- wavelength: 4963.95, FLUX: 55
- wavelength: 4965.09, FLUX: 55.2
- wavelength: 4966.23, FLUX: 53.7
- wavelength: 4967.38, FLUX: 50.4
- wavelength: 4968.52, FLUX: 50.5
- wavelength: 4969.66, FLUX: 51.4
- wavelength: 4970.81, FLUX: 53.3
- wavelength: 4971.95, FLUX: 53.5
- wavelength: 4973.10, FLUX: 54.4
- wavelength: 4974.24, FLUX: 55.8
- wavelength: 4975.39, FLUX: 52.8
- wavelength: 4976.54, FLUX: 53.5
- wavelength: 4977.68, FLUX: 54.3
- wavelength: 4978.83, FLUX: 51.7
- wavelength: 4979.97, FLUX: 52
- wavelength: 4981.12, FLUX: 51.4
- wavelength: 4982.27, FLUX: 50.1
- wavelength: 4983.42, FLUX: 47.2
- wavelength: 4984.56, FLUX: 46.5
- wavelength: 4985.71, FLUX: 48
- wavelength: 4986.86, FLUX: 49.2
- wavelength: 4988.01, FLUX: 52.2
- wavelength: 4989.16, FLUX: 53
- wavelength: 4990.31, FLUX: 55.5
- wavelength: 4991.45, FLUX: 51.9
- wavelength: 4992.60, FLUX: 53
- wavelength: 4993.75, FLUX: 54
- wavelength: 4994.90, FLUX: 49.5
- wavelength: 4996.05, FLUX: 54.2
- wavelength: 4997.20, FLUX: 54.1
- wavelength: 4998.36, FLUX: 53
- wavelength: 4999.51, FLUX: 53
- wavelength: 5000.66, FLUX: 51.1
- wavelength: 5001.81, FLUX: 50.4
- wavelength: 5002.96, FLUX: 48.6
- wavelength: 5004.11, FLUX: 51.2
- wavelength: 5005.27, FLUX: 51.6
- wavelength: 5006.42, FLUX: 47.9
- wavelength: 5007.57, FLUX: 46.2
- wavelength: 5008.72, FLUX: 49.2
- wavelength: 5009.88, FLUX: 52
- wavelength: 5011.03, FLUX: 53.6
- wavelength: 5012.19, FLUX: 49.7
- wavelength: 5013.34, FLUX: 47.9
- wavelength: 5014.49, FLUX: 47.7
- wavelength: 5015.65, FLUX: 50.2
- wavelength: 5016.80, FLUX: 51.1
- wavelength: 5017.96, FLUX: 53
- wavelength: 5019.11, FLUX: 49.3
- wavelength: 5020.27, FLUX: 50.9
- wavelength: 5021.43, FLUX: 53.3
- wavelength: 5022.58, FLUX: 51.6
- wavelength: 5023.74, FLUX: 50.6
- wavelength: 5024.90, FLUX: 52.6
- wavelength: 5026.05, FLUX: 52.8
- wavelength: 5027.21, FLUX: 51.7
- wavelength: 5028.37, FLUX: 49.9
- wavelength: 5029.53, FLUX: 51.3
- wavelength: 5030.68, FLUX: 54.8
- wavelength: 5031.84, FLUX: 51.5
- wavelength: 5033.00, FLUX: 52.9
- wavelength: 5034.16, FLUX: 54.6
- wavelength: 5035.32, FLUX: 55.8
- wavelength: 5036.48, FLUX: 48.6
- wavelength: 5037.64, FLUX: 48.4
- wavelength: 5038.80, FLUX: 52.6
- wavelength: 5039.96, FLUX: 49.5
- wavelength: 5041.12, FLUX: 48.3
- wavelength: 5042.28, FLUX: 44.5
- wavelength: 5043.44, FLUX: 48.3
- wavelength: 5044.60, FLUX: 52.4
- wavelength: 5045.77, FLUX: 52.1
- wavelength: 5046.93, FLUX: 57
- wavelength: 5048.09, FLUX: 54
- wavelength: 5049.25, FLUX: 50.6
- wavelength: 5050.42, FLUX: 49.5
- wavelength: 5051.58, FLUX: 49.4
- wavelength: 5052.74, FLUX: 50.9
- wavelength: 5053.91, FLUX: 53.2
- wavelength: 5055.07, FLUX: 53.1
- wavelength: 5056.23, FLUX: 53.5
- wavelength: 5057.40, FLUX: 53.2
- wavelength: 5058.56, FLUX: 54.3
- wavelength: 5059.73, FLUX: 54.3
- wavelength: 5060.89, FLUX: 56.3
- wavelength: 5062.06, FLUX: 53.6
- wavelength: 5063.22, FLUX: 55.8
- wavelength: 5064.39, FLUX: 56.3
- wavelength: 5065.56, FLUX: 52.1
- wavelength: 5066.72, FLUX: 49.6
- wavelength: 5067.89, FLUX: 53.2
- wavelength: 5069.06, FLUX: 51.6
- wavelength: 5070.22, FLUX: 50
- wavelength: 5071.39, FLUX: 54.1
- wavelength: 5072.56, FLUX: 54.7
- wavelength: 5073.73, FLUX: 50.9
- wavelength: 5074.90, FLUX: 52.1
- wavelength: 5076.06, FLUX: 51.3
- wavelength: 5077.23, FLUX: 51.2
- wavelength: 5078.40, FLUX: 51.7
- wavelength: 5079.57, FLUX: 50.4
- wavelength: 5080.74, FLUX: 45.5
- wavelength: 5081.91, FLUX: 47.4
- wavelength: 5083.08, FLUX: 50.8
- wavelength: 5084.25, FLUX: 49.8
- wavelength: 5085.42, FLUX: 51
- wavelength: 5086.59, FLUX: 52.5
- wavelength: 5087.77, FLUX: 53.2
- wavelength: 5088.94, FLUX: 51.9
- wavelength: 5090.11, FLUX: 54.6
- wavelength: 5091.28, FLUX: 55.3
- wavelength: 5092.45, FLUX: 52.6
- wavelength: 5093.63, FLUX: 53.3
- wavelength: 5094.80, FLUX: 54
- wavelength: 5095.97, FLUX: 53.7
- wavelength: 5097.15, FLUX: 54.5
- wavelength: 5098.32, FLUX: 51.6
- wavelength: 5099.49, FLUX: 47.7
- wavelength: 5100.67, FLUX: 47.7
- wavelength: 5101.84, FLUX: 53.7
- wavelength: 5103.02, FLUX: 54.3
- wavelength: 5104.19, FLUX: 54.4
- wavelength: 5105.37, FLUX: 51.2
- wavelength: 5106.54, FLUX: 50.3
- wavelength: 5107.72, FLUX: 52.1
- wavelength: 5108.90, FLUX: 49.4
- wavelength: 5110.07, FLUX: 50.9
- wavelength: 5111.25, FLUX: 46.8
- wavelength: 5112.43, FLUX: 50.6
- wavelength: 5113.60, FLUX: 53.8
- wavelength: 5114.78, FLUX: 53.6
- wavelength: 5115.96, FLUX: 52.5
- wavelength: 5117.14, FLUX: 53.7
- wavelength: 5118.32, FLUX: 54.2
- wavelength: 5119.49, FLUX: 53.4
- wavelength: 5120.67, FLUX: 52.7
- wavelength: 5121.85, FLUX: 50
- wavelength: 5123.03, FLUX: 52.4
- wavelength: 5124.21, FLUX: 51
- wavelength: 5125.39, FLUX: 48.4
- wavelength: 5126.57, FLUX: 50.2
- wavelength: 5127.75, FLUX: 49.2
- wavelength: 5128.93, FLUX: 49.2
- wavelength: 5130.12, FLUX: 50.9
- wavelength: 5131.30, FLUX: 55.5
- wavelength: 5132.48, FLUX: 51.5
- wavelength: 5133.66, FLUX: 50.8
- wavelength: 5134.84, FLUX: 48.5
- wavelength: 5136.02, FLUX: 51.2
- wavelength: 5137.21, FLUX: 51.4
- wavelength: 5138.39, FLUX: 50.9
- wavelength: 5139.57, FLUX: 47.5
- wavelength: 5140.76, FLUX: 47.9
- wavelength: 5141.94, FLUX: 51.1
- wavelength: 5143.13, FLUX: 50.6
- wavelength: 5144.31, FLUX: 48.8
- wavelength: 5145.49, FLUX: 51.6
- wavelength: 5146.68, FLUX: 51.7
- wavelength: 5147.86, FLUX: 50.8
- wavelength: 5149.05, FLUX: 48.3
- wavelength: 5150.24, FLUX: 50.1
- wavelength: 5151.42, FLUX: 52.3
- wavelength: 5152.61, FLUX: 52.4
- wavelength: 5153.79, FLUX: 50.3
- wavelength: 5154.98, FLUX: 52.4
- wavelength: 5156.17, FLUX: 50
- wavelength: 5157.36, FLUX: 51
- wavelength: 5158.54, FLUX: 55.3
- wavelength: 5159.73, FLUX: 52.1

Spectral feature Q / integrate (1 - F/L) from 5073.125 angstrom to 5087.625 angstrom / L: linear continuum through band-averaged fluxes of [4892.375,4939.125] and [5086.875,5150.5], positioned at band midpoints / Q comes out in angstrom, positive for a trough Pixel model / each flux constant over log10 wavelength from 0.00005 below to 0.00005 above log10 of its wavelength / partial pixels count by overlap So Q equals 0.3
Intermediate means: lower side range 52.6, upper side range 51.4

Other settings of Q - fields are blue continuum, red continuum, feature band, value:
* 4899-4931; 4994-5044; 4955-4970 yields -0.2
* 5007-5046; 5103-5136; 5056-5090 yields -0.7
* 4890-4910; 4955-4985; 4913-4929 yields 0.5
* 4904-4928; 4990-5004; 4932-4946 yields -0.4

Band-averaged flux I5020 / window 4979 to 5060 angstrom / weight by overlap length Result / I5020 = 51.3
